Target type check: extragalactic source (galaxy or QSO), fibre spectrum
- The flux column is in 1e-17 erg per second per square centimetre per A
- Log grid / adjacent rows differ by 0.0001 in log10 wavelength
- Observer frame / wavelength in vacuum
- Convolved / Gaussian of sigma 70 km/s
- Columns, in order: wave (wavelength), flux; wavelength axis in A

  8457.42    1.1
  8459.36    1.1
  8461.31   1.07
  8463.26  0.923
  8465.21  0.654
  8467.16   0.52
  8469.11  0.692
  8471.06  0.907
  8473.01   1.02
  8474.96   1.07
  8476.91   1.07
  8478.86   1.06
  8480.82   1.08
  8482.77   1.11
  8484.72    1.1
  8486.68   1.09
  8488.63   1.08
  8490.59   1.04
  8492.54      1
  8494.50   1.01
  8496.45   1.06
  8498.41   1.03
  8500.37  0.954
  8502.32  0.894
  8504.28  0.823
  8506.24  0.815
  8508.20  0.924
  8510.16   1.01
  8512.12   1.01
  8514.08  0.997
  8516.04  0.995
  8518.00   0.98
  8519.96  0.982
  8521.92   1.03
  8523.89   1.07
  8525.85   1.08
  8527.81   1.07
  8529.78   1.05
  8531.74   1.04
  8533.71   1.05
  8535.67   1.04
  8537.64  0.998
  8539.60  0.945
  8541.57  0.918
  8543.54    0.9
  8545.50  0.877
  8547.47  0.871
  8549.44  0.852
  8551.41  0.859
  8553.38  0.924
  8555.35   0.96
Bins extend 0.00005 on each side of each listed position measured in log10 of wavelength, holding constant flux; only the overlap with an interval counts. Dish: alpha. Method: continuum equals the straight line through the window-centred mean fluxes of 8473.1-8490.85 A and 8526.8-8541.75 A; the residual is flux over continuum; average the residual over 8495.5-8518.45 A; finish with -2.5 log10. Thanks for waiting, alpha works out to 0.10 mag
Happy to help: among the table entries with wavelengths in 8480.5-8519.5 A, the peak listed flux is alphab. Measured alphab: 1.11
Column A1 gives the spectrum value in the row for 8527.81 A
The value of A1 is 1.07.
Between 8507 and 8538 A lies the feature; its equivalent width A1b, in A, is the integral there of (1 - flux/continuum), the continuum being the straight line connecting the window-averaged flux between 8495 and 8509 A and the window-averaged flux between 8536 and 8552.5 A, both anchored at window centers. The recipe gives -3.4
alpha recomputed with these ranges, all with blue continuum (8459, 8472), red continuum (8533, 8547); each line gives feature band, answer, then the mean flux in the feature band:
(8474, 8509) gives -0.17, 1.01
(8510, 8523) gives -0.10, 1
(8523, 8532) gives -0.14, 1.06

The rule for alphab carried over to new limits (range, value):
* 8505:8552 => 1.08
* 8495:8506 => 1.06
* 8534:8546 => 1.04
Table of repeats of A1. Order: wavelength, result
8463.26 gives 0.923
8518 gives 0.98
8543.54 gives 0.9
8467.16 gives 0.52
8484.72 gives 1.1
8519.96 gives 0.982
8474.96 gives 1.07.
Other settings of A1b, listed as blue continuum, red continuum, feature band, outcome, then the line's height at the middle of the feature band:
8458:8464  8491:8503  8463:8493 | 1.6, 1.02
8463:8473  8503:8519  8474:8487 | -4.4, 0.808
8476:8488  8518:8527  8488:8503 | 0.8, 1.07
